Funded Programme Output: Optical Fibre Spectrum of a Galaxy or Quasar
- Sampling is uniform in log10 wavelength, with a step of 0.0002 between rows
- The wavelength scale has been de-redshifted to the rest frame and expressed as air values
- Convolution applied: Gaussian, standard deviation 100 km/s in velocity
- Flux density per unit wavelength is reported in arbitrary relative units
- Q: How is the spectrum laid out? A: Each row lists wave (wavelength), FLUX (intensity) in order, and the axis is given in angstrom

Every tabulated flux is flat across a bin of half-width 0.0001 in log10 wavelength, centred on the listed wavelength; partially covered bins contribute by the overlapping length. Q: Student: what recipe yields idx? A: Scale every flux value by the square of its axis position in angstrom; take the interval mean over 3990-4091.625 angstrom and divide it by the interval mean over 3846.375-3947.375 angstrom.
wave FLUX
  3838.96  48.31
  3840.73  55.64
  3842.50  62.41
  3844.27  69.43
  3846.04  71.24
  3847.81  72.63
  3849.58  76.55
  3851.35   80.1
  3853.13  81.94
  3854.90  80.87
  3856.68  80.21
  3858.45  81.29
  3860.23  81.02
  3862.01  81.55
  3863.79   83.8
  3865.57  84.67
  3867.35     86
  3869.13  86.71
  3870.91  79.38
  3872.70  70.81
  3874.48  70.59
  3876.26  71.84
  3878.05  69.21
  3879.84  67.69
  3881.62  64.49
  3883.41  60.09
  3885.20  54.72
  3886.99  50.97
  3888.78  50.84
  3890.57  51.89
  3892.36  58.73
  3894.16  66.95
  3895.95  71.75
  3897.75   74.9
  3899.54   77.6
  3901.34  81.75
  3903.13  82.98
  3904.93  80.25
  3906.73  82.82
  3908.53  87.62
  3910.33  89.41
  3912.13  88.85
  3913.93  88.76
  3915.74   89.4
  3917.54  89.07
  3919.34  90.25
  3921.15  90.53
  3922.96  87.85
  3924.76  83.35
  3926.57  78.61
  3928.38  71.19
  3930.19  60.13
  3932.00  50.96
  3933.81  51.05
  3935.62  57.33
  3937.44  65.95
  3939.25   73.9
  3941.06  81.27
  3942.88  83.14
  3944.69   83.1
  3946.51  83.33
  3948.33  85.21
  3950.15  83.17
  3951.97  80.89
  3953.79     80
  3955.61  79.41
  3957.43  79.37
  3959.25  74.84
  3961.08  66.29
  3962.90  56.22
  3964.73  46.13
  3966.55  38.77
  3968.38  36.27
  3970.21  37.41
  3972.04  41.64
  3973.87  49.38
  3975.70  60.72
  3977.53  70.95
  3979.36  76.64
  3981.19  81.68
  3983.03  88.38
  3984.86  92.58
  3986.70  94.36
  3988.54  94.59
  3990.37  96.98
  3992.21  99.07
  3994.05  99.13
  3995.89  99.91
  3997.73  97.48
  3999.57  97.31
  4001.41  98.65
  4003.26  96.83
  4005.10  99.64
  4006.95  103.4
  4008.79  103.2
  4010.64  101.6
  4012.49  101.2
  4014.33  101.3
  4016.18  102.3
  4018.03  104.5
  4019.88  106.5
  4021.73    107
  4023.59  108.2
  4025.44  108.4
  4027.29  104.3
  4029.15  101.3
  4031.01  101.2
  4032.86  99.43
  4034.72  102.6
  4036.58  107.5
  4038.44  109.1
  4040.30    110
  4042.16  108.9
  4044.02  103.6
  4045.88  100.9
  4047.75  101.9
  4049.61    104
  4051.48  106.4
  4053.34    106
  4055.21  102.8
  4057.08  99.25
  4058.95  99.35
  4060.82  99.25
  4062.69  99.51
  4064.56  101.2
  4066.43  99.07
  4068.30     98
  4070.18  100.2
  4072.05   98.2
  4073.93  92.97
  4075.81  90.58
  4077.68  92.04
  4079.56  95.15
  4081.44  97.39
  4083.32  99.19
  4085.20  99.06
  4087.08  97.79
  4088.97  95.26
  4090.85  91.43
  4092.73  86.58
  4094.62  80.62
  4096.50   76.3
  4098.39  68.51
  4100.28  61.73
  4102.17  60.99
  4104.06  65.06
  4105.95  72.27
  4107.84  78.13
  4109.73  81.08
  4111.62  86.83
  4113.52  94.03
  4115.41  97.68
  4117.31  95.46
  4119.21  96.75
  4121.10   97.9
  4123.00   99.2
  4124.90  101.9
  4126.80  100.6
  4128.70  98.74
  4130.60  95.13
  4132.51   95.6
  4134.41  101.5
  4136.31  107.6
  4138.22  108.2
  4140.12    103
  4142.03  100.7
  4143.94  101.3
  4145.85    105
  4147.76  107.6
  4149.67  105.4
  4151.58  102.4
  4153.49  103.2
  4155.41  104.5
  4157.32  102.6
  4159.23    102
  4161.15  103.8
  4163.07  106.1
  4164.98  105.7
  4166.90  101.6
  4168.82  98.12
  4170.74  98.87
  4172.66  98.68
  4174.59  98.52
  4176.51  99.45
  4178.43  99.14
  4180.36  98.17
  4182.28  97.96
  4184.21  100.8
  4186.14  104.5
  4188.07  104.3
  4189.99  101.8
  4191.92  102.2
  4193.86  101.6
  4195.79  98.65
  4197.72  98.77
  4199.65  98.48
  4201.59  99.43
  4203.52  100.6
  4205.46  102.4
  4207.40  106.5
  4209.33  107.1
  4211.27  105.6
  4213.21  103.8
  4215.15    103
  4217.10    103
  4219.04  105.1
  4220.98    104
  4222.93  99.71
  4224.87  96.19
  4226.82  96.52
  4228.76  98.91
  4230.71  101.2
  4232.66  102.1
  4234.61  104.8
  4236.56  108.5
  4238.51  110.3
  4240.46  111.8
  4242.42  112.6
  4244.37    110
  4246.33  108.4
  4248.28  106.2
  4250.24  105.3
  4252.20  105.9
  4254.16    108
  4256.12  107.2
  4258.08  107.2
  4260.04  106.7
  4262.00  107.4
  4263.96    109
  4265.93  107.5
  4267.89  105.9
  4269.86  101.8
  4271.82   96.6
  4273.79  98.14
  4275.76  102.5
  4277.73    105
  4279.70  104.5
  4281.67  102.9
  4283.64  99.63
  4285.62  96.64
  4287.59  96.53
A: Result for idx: 1.4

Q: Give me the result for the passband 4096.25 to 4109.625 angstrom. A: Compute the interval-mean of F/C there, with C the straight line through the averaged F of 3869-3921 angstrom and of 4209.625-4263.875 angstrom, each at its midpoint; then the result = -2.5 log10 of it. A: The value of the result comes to 0.32 mag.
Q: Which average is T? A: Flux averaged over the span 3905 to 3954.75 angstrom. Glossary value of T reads 79.2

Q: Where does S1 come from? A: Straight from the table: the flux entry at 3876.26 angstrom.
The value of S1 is 71.84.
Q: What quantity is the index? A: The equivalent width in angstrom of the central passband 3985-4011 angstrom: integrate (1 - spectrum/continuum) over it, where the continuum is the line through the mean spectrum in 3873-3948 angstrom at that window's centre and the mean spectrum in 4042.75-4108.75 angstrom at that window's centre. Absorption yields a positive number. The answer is -4.7 angstrom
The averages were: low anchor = 73.6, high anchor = 92.1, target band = 98.5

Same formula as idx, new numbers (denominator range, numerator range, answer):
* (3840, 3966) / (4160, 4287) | 1.62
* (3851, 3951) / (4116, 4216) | 1.53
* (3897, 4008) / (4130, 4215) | 1.45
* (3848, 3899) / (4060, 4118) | 1.37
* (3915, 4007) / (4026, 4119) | 1.29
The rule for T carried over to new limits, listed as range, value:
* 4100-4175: 96.5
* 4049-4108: 91.1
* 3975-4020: 94.7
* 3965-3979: 49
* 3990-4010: 99.3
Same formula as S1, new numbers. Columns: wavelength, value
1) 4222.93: 99.71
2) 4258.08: 107.2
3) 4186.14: 104.5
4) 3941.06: 81.27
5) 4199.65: 98.48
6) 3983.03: 88.38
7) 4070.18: 100.2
